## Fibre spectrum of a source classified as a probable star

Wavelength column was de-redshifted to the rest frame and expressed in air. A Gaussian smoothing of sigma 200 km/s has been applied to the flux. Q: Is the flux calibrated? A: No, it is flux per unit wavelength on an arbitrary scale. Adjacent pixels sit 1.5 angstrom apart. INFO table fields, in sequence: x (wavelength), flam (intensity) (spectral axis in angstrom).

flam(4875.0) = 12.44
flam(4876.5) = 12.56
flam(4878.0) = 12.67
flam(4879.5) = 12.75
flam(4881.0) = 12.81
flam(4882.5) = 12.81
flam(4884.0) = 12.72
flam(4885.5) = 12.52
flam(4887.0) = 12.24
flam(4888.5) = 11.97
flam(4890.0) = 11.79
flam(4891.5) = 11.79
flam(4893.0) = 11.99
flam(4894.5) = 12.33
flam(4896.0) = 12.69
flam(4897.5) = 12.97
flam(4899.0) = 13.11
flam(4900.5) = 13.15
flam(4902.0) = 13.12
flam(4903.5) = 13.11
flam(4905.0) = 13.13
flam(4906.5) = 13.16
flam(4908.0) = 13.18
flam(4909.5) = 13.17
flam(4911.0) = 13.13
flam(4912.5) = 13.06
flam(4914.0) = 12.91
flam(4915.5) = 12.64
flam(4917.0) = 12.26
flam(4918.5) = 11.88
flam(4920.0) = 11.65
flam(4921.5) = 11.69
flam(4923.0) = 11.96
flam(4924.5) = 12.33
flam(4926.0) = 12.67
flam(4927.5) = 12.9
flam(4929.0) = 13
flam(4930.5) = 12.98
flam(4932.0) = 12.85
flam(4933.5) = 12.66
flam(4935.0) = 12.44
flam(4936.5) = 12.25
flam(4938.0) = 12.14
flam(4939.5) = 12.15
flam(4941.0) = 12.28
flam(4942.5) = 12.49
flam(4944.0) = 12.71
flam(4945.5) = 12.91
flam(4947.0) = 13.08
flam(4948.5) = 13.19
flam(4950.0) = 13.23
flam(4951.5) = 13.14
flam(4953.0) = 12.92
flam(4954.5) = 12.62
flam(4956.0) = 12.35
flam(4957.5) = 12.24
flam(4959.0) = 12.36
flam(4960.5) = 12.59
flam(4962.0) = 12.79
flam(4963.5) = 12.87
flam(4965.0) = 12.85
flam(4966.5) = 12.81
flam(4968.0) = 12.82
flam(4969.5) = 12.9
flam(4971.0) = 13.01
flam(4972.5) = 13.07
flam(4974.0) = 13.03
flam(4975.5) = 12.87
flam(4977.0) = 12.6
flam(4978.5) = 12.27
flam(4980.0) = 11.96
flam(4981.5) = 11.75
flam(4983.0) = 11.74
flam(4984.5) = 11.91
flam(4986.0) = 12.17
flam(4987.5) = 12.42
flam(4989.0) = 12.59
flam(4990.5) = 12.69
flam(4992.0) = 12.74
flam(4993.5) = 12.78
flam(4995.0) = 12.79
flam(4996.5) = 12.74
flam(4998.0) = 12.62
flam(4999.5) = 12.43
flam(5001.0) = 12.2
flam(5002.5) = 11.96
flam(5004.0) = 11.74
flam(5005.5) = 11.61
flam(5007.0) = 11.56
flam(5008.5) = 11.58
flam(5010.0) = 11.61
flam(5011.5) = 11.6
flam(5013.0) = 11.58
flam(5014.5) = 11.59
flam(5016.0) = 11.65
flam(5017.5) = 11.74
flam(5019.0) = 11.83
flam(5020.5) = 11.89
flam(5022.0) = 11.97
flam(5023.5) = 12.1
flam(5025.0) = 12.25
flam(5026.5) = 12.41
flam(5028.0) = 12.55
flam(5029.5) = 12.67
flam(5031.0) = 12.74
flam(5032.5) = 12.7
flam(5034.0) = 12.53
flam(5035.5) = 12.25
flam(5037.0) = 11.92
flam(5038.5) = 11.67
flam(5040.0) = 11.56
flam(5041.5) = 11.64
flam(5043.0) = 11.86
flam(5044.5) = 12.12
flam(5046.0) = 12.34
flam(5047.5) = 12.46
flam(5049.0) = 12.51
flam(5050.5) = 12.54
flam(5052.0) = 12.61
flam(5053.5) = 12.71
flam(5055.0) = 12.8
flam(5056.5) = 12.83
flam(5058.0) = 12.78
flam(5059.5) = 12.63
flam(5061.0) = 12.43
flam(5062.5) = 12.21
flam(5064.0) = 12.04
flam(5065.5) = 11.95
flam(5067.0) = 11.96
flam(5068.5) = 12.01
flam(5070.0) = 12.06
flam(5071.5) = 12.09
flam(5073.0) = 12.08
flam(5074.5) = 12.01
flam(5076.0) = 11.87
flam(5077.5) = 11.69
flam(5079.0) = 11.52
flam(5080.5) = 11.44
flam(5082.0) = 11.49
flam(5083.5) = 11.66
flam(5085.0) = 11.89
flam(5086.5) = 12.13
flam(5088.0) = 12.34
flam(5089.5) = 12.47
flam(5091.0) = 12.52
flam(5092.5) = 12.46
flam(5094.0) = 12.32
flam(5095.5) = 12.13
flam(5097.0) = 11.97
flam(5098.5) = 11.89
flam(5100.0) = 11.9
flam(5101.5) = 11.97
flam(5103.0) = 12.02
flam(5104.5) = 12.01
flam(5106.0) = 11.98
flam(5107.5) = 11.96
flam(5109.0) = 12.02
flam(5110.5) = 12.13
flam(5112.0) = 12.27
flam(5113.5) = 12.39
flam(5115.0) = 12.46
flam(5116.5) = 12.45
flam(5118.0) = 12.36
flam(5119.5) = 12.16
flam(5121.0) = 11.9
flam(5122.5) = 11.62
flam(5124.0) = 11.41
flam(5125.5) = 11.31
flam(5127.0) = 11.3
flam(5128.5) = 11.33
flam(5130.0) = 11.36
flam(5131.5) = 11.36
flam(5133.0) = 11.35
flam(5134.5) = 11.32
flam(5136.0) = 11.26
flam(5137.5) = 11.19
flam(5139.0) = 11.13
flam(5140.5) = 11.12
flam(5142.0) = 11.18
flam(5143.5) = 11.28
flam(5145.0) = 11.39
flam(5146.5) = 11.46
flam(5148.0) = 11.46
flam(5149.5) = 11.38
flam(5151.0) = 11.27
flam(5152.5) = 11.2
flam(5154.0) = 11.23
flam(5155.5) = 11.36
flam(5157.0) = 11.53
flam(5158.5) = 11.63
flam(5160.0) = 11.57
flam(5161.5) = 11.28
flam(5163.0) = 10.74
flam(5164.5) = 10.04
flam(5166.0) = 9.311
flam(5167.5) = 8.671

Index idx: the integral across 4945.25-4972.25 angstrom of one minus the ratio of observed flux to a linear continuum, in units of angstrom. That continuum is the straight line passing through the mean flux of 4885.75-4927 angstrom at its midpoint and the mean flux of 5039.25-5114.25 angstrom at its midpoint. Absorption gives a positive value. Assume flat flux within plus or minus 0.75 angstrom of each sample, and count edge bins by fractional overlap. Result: -0.8 angstrom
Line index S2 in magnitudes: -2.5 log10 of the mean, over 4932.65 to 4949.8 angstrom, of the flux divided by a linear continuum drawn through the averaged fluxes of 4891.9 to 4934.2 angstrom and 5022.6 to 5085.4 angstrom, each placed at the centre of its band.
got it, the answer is 0.00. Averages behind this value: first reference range 12.7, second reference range 12.2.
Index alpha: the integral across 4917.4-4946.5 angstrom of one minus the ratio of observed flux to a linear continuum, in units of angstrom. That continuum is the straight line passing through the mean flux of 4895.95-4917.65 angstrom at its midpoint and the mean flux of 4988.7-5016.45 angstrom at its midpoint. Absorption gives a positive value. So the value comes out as 0.8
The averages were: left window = 13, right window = 12.1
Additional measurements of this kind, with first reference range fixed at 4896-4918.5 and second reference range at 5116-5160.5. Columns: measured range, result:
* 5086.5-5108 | -0.8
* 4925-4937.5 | 0.1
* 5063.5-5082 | 0.0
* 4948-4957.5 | -0.1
